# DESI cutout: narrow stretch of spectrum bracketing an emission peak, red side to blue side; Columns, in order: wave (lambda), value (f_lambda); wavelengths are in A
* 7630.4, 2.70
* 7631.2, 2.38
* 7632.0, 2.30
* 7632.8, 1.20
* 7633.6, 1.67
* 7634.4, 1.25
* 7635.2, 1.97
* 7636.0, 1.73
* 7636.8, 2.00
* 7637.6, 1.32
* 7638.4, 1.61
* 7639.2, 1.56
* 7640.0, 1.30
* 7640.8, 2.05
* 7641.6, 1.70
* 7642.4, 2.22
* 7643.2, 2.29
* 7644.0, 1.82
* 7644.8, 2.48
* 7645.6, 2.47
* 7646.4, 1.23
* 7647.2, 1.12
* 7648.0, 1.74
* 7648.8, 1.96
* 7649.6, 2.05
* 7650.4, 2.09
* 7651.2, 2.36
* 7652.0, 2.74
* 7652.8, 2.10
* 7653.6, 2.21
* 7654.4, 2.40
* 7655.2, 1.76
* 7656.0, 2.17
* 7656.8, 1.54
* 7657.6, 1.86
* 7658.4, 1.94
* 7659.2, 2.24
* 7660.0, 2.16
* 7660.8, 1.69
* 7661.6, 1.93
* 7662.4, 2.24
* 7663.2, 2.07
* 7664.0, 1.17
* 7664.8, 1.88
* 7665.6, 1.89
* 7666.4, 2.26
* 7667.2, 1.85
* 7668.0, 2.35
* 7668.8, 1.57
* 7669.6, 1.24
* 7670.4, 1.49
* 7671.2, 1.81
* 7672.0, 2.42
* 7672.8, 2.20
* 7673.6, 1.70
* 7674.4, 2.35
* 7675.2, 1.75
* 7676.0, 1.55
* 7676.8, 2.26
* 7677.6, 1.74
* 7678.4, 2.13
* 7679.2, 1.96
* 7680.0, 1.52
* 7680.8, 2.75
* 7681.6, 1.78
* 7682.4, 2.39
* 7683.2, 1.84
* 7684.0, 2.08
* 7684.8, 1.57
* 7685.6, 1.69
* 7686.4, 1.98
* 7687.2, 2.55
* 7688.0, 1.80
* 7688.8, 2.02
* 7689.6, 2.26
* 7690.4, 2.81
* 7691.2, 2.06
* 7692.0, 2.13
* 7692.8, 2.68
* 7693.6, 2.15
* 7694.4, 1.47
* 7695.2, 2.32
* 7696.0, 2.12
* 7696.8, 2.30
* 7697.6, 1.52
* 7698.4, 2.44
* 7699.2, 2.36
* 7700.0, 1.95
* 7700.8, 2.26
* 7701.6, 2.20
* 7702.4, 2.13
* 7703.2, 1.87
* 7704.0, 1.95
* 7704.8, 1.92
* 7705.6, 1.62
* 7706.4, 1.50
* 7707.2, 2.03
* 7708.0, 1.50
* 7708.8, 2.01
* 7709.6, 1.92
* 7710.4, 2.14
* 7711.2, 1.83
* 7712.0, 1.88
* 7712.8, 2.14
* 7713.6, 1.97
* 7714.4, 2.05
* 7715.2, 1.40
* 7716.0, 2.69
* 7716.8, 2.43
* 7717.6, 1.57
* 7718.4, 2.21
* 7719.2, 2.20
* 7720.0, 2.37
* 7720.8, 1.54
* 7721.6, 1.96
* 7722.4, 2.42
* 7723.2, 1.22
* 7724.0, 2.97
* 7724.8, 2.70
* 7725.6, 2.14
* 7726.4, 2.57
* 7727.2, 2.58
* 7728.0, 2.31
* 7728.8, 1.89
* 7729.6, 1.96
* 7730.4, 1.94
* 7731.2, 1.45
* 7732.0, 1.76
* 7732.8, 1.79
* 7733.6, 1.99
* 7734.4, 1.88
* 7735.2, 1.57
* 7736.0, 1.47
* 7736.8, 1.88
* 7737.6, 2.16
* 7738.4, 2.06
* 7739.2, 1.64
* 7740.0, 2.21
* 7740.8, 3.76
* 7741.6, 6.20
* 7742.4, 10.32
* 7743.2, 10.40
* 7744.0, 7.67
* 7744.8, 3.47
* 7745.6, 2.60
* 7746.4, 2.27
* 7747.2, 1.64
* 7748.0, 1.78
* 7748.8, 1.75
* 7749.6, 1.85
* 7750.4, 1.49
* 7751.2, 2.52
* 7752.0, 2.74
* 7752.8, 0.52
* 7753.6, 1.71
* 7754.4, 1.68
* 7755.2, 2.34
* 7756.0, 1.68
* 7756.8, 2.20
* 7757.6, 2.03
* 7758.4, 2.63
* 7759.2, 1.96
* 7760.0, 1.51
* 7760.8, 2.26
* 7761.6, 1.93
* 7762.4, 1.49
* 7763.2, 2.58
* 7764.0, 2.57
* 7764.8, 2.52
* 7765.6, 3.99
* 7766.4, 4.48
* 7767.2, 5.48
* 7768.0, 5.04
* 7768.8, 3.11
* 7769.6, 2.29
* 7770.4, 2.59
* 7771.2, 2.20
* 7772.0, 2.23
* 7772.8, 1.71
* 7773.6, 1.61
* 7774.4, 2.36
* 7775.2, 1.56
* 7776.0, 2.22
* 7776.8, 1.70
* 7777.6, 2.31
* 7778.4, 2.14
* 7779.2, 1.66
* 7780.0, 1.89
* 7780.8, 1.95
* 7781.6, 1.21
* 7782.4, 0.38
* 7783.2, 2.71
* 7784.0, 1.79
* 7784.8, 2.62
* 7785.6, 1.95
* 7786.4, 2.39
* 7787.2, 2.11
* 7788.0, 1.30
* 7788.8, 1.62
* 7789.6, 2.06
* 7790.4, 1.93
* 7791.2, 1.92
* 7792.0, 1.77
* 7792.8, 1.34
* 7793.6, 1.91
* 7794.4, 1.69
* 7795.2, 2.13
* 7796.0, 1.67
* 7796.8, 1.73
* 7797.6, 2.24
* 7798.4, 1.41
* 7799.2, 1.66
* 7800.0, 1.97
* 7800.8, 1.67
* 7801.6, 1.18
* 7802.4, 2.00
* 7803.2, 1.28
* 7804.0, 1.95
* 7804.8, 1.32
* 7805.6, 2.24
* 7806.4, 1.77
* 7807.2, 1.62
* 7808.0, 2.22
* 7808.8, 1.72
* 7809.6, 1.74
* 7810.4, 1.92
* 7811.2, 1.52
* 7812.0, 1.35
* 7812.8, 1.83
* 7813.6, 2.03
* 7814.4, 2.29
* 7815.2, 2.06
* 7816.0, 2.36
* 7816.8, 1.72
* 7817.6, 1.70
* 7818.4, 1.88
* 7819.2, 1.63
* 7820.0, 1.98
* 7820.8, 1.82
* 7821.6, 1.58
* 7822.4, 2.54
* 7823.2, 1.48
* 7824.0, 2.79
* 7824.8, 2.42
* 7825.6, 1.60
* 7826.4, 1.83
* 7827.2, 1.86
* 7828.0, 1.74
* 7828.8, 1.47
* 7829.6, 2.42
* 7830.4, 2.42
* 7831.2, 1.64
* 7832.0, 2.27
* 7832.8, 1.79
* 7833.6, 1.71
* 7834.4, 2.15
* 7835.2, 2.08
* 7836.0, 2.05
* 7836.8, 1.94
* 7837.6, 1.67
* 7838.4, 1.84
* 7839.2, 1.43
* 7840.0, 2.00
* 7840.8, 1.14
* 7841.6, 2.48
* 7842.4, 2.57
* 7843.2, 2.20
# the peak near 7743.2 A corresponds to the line H-alpha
